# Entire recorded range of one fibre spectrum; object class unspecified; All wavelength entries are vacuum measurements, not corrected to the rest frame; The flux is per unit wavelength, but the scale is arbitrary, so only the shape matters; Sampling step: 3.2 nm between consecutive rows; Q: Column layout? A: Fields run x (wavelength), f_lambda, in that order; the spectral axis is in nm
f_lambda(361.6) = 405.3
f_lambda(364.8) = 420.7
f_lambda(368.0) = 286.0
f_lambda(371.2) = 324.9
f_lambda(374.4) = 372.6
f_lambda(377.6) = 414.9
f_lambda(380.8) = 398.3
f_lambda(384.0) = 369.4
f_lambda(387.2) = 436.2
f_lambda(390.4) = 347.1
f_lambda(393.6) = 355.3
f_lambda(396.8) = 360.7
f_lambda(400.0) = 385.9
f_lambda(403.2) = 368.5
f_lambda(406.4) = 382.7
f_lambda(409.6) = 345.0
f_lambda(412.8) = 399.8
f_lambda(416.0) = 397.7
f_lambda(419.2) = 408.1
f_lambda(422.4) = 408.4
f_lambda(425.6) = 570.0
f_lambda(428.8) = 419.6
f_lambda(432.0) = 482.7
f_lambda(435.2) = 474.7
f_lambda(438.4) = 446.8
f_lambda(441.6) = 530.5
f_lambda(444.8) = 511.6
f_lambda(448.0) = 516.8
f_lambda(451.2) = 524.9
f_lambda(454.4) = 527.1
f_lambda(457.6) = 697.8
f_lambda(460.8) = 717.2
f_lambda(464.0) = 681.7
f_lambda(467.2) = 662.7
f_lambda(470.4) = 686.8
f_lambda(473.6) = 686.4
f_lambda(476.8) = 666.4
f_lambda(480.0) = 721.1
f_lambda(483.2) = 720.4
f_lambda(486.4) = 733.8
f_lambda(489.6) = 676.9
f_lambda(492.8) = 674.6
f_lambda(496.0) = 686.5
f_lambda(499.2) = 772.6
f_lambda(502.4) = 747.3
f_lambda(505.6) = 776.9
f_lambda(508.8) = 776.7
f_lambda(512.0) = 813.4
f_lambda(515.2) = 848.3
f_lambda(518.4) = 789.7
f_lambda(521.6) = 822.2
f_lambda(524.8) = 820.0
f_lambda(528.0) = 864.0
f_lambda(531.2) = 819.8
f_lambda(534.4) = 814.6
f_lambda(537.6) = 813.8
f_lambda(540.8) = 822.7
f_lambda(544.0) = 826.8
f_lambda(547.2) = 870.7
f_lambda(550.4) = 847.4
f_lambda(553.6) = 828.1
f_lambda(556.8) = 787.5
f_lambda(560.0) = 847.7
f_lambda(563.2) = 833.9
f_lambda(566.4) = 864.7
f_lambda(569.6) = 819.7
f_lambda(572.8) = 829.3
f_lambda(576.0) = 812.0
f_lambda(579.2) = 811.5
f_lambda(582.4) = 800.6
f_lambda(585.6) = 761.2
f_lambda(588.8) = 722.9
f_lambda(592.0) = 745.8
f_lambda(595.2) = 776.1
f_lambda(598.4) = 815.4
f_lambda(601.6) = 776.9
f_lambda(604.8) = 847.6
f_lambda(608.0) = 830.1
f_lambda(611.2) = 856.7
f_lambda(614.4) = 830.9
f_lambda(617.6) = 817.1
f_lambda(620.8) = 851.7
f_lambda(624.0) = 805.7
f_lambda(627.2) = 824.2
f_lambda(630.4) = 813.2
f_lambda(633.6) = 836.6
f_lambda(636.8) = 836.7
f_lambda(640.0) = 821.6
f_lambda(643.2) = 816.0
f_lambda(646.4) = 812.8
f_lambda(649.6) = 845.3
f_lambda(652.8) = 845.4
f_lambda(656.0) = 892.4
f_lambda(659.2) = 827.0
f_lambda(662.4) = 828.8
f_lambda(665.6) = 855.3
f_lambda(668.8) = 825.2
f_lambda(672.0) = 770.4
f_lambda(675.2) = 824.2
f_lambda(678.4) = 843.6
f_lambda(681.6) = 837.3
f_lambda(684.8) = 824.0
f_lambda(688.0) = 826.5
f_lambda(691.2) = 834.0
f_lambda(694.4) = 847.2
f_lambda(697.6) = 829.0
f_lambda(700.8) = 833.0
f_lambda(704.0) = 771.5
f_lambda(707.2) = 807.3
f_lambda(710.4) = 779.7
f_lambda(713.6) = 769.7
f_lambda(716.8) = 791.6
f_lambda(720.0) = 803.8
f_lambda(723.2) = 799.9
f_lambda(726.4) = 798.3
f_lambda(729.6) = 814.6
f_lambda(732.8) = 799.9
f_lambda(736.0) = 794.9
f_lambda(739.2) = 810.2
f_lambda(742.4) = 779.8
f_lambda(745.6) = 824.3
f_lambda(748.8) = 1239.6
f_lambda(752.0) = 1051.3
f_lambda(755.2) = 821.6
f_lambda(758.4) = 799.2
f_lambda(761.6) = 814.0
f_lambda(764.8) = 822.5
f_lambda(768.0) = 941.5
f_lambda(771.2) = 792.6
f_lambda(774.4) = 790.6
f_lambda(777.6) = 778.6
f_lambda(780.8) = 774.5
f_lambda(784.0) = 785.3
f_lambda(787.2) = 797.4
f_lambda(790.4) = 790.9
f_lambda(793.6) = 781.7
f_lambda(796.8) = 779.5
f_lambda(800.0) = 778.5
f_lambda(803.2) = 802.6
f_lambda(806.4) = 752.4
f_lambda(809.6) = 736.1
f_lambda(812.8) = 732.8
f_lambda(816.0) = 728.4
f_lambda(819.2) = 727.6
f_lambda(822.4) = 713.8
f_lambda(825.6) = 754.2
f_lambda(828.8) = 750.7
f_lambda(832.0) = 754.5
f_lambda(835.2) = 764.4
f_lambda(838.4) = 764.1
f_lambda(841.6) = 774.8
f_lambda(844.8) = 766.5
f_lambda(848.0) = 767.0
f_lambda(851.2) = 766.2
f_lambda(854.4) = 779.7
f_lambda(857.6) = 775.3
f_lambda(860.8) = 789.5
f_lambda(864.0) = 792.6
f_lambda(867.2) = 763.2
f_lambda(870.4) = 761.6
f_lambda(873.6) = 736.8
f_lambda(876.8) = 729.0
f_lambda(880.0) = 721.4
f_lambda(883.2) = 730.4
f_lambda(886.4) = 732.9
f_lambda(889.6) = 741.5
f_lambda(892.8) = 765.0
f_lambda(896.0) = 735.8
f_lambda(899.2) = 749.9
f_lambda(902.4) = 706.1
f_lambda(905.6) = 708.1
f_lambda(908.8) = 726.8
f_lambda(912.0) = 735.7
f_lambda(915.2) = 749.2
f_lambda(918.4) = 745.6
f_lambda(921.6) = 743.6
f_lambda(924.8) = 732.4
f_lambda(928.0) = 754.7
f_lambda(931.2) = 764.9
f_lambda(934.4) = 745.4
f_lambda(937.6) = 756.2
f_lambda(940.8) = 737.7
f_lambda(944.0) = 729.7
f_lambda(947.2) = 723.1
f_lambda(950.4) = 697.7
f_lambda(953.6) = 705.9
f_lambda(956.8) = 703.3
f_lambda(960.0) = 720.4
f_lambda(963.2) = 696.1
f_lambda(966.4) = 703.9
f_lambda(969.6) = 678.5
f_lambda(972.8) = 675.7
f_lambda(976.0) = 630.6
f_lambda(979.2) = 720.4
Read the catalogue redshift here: 0.141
